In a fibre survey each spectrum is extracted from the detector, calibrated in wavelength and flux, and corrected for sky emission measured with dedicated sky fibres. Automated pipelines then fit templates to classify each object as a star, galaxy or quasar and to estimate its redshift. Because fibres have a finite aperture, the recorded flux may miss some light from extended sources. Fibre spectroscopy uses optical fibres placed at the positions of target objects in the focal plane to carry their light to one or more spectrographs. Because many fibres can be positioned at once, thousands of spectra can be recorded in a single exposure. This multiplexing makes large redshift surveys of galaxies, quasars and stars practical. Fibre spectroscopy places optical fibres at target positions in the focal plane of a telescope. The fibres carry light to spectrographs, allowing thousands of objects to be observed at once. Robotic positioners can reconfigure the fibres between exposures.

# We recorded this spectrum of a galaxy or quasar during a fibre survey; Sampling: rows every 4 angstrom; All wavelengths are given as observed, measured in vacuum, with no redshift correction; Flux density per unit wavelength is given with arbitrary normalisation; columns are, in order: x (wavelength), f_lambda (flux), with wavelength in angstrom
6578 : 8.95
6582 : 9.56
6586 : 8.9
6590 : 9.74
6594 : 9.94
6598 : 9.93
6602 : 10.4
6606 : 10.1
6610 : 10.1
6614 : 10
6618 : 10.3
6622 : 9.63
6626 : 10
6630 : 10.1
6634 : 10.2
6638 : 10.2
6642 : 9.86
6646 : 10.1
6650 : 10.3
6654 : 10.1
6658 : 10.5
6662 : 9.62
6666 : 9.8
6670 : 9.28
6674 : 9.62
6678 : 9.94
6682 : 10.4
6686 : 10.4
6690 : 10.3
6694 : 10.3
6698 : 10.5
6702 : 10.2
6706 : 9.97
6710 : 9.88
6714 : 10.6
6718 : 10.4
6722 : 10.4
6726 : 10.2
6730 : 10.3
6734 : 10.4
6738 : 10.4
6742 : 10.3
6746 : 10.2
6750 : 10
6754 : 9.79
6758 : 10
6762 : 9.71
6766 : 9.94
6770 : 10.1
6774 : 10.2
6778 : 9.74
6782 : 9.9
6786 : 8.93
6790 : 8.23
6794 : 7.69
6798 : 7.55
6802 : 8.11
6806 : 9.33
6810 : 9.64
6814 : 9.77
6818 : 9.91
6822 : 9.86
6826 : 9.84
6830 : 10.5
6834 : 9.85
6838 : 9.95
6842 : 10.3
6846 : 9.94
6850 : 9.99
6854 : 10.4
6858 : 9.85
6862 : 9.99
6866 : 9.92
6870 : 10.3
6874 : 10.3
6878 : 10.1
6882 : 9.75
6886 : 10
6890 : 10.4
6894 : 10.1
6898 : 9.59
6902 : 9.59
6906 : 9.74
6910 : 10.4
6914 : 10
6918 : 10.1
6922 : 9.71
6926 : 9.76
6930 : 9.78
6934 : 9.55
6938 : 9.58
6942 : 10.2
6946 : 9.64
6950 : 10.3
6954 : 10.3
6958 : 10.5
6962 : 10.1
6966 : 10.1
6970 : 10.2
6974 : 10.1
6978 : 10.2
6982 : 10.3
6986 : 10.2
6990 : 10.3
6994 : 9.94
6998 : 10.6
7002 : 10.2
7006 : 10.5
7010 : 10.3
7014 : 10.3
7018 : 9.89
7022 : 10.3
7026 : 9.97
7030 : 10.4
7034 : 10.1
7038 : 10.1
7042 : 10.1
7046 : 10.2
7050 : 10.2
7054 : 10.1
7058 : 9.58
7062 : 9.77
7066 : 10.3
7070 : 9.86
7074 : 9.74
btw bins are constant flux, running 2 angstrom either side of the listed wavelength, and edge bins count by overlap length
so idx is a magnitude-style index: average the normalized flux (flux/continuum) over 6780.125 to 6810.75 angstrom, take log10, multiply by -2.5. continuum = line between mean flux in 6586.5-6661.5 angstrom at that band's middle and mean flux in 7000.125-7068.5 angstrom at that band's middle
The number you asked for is 0.169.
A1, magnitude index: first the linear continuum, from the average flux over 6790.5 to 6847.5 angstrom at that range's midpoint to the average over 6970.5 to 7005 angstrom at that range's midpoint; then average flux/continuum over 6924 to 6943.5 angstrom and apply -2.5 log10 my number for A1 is 0.02 mag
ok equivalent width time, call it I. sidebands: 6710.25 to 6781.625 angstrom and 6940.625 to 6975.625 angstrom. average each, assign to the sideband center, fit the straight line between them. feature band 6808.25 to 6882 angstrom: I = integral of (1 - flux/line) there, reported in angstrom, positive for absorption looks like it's 0.98 angstrom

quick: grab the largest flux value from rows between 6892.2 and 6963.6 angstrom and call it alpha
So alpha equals 10.5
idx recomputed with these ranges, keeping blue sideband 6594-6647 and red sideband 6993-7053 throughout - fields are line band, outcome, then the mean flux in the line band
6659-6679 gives 0.044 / 9.68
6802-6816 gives 0.085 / 9.37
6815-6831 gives 0.017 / 9.98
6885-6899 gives 0.012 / 10.1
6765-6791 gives 0.056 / 9.61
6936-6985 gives 0.006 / 10.1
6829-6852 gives 0.008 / 10.1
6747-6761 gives 0.019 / 9.93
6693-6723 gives -0.019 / 10.3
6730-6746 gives -0.024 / 10.3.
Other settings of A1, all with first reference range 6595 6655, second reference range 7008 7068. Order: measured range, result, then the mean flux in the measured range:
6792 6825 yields 0.124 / 9.01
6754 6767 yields 0.025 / 9.86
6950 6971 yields -0.015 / 10.2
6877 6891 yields 0.007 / 10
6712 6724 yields -0.040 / 10.5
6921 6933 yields 0.040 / 9.74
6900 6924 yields 0.019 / 9.92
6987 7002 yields -0.017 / 10.3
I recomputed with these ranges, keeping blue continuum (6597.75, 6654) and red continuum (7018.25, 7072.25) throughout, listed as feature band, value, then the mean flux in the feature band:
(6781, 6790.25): 0.93 angstrom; 9.07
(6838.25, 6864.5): 0.03 angstrom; 10.1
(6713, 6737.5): -0.70 angstrom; 10.4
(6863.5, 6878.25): -0.11 angstrom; 10.2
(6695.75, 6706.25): -0.19 angstrom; 10.3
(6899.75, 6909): 0.31 angstrom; 9.74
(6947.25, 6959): -0.27 angstrom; 10.3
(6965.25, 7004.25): -0.57 angstrom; 10.2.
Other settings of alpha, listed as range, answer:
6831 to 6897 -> 10.4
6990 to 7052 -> 10.6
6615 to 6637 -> 10.3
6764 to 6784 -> 10.2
